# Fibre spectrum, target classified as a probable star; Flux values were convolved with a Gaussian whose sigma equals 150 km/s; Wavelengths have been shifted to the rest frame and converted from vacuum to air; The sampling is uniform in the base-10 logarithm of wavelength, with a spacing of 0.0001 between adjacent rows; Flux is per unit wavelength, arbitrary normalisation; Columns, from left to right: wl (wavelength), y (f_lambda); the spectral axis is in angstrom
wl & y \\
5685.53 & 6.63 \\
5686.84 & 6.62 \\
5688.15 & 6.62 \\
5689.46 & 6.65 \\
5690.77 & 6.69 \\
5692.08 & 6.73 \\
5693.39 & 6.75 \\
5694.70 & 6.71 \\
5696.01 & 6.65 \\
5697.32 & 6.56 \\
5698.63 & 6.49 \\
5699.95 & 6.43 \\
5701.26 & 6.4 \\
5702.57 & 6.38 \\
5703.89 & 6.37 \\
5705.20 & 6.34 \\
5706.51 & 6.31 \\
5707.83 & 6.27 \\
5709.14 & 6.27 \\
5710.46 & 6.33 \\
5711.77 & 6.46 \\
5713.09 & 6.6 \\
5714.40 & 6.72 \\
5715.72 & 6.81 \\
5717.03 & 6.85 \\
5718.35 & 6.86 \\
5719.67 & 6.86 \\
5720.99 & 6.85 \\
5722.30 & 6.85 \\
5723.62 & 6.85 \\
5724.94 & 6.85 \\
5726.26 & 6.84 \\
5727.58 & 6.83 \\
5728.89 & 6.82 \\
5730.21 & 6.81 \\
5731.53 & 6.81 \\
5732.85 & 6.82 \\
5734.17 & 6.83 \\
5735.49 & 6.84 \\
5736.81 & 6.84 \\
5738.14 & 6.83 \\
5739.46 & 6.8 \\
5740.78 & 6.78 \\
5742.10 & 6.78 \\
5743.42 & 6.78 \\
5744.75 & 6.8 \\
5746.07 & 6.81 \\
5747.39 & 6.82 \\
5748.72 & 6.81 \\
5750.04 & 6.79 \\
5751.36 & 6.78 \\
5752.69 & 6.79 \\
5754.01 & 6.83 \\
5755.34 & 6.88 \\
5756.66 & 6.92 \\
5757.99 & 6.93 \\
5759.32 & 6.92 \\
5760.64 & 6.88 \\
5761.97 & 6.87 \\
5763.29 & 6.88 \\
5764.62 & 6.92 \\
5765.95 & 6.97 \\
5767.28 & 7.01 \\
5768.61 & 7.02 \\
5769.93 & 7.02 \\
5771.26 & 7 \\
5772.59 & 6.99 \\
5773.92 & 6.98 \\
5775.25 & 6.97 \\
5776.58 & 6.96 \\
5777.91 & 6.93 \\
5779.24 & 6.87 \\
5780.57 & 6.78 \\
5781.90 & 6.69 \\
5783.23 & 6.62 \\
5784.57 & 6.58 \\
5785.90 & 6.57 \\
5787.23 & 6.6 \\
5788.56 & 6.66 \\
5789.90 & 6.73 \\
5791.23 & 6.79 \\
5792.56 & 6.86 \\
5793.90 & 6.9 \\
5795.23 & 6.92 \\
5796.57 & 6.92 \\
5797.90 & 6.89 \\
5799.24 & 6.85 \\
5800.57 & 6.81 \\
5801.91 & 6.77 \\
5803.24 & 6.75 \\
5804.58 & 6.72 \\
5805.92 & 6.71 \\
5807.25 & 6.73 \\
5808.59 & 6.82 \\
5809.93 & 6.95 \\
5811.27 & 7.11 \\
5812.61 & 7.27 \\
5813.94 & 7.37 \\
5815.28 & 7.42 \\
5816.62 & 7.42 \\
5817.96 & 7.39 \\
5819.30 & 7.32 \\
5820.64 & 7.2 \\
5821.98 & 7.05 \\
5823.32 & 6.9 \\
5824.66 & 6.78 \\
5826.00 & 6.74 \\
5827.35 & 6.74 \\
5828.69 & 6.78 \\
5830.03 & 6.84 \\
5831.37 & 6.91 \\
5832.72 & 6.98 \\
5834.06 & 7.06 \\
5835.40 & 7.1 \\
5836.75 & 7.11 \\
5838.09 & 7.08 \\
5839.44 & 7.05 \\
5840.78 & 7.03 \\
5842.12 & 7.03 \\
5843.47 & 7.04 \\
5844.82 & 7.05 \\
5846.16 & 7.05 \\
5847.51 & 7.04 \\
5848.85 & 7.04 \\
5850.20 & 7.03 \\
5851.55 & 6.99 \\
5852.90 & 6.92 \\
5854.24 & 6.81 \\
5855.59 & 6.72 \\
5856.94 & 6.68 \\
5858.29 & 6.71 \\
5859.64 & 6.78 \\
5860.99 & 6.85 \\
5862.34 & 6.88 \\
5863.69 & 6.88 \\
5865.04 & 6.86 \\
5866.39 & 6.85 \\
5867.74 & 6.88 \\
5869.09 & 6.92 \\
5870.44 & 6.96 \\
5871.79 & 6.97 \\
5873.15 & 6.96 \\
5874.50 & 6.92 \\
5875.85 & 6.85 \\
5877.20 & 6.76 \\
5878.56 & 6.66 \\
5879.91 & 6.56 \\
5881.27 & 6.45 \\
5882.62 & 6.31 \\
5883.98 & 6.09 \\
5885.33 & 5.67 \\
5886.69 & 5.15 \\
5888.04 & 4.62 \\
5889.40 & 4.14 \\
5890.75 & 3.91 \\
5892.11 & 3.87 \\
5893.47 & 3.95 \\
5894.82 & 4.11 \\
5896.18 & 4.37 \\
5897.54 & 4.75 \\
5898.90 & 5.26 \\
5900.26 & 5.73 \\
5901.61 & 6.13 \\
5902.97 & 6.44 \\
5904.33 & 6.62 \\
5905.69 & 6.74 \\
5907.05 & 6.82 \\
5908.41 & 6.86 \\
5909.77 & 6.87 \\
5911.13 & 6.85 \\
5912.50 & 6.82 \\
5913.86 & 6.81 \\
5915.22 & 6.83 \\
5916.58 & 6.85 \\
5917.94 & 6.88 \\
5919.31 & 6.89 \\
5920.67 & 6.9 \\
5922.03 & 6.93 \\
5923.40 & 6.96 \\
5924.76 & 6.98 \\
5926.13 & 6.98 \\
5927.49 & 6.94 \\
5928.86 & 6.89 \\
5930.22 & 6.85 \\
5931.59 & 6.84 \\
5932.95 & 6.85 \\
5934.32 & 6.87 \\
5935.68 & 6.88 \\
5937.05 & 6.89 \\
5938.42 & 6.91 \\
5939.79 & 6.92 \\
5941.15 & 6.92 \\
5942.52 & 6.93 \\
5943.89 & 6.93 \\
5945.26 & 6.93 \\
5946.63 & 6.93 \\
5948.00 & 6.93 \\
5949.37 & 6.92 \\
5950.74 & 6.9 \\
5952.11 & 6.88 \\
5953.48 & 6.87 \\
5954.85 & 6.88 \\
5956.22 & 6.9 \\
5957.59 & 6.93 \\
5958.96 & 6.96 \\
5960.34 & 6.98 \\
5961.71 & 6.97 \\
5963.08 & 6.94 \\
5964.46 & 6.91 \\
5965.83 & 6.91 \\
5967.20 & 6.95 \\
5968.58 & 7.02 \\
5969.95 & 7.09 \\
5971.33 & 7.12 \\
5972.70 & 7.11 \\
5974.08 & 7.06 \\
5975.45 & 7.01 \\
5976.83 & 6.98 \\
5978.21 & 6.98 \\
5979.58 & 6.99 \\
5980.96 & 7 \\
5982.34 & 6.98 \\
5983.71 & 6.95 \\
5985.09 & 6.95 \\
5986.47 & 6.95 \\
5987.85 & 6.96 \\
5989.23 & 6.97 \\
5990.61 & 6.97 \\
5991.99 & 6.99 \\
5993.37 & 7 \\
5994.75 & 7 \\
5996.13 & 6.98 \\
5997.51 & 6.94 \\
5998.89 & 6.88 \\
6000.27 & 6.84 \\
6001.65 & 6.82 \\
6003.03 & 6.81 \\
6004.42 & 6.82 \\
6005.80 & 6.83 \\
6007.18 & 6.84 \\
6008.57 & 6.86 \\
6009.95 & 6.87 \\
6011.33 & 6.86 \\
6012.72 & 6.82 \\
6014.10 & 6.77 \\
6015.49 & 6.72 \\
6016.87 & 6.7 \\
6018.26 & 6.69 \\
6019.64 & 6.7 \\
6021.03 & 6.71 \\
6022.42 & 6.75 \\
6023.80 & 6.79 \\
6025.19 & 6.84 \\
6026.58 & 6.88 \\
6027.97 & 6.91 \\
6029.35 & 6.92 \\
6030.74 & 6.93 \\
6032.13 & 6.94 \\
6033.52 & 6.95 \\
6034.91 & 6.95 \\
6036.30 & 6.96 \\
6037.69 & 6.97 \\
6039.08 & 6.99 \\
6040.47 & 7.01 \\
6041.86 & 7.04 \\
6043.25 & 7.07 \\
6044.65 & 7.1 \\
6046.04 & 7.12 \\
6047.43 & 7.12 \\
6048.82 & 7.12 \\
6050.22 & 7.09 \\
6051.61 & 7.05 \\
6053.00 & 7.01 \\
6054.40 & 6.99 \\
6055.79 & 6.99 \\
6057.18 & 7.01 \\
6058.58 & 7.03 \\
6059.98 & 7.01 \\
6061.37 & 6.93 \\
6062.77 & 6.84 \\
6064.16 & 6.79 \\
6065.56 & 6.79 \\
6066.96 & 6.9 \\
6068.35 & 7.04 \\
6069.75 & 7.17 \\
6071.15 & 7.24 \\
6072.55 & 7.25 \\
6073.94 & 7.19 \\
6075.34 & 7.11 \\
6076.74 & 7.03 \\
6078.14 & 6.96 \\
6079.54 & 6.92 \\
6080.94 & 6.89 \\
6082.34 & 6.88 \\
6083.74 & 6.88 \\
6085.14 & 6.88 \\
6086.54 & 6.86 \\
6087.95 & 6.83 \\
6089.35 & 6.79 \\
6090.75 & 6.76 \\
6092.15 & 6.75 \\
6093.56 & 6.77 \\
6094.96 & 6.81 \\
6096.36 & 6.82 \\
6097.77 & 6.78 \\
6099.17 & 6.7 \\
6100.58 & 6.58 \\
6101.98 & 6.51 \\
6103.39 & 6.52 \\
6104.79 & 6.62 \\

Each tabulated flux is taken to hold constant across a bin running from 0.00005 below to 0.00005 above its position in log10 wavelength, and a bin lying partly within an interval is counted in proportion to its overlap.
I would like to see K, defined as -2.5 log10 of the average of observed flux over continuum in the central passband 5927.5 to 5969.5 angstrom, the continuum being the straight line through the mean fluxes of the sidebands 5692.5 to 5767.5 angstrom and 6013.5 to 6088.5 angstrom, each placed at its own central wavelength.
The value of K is -0.01 mag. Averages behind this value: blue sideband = 6.73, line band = 6.91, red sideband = 6.95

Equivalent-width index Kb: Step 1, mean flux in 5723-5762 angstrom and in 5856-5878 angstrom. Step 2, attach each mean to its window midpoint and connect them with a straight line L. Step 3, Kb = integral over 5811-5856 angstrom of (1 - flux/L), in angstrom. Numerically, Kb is -1.28 angstrom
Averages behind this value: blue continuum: 6.83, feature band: 7.04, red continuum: 6.85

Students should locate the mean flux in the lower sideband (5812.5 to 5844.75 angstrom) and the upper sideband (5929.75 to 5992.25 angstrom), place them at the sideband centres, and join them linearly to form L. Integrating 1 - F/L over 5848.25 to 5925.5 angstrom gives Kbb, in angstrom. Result 7.5 angstrom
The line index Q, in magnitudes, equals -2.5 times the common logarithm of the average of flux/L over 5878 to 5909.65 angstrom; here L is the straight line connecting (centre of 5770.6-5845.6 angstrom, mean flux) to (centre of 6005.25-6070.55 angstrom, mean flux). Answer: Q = 0.24 mag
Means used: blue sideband 6.93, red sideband 6.92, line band 5.55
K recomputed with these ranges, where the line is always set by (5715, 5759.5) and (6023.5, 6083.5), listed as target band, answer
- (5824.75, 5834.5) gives 0.00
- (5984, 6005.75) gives 0.01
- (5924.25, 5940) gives 0.01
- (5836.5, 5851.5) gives -0.03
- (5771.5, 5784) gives 0.00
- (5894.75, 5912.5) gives 0.14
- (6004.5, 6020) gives 0.03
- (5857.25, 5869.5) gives 0.01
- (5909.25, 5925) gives 0.01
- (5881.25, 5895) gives 0.37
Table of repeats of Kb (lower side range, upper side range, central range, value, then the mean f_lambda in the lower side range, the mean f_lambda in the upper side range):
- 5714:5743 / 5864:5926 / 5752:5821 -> -3.2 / 6.82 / 6.2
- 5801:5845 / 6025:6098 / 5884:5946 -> 6.5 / 7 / 6.96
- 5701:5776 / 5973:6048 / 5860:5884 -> 0.3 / 6.78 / 6.92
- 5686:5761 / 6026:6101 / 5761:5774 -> -0.4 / 6.71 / 6.95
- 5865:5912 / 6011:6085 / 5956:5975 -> -1.6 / 5.99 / 6.95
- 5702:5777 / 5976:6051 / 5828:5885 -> -0.1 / 6.79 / 6.92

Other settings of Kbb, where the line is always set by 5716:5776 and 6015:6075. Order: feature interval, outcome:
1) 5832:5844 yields -0.3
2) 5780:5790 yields 0.3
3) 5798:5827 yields -0.5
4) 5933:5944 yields 0.0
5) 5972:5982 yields -0.1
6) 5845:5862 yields 0.0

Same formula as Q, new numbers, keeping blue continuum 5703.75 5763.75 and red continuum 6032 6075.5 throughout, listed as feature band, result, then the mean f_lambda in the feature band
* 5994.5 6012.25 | 0.018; 6.87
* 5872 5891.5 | 0.158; 5.95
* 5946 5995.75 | -0.002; 6.97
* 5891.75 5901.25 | 0.426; 4.66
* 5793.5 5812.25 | -0.006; 6.85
